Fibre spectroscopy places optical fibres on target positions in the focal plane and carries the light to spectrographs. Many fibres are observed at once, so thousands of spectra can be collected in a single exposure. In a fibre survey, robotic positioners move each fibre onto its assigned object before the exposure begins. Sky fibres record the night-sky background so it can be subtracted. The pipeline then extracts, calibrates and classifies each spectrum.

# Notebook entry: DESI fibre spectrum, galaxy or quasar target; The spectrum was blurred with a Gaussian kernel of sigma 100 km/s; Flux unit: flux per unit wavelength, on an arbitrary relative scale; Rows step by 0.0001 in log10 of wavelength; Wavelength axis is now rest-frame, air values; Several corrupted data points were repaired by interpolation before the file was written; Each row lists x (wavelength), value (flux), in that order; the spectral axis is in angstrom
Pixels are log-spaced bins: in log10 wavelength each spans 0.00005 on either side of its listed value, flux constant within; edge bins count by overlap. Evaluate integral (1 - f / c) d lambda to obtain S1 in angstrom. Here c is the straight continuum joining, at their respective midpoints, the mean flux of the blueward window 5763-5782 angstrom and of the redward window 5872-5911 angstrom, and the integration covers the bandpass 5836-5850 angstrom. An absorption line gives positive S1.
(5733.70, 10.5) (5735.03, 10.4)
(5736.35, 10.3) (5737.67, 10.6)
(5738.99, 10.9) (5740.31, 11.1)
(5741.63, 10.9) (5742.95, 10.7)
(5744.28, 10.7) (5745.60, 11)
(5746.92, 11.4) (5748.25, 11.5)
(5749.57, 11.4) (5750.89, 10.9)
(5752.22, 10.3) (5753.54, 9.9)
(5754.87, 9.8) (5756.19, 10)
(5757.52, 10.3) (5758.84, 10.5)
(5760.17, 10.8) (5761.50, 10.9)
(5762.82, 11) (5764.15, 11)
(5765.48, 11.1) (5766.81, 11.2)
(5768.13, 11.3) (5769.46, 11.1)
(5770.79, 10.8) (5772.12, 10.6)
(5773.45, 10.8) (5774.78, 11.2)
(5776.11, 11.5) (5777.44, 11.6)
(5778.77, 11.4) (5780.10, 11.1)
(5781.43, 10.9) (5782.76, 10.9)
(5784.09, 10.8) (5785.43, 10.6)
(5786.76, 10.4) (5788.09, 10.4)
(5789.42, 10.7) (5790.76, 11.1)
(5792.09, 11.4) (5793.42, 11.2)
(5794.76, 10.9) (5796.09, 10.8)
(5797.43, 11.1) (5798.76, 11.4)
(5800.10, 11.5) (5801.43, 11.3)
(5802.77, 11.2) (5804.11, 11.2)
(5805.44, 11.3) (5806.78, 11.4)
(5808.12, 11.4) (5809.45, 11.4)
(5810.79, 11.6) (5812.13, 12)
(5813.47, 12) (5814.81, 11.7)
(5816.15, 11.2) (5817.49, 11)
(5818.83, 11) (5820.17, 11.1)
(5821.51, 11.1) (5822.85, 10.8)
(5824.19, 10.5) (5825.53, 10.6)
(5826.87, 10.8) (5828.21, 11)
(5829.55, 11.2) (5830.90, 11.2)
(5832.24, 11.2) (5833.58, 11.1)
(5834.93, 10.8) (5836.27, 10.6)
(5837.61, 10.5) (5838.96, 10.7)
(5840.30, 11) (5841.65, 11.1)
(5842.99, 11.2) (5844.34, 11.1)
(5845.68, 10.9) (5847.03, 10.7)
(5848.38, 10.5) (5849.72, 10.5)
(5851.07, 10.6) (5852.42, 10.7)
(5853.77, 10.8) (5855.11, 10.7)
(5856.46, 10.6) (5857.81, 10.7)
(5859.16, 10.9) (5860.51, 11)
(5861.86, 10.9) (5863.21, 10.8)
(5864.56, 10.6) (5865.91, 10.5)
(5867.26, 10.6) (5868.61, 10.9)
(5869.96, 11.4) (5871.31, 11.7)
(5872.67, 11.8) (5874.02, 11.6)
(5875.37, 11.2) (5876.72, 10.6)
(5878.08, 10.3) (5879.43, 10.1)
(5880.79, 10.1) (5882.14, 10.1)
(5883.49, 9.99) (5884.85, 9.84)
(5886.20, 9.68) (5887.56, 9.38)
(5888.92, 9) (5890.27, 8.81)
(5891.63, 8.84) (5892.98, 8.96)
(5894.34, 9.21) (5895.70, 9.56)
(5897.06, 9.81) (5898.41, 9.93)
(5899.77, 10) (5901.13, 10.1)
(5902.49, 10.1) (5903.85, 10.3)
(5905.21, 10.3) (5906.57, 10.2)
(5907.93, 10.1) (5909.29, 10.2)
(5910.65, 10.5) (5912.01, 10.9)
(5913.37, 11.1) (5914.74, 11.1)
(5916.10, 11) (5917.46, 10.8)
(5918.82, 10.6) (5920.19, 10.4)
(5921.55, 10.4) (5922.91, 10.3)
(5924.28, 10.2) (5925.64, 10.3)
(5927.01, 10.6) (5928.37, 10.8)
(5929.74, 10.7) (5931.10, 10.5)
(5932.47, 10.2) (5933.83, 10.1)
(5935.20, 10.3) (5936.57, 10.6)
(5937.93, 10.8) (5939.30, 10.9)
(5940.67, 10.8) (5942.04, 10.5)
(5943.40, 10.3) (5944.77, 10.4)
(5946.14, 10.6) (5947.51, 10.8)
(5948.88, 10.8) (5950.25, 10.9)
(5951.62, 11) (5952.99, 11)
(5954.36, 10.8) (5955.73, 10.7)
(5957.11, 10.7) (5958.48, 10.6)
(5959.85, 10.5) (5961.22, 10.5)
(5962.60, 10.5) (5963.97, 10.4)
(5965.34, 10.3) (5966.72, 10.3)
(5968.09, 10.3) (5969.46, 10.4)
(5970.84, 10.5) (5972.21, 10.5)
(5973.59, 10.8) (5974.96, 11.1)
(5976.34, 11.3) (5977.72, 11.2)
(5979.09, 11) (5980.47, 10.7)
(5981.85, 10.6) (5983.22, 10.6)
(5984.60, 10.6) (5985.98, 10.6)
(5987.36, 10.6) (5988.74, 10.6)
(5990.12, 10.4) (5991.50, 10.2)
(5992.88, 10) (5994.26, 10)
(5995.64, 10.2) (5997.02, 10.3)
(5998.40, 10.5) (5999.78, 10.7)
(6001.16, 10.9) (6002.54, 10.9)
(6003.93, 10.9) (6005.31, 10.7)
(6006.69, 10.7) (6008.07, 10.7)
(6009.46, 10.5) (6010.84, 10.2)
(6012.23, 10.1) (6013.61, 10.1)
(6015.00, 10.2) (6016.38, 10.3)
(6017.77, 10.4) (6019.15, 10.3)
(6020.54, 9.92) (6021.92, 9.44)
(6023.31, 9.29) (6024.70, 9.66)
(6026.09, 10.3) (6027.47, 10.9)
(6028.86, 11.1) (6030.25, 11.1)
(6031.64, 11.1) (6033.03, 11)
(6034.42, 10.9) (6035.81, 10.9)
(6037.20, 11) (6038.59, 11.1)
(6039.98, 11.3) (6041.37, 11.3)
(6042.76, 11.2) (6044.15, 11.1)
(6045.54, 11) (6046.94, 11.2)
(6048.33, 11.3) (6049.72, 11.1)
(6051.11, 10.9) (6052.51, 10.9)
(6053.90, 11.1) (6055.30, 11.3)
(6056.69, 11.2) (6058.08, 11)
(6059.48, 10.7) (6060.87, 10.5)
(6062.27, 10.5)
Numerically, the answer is -0.5 angstrom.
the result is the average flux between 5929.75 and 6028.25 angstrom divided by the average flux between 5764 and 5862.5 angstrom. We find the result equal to 1.0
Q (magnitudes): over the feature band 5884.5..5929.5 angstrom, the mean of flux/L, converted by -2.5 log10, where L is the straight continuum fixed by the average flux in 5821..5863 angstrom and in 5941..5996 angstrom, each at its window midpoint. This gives 0.06 mag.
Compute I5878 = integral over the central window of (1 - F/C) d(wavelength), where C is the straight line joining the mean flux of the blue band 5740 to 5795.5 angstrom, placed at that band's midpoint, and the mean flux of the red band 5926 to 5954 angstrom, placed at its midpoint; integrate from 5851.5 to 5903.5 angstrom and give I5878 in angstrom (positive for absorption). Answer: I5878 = 2.0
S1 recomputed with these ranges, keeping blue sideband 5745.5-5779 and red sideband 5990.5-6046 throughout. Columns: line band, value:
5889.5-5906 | 1.6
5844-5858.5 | 0.1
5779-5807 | -0.5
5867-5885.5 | 0.0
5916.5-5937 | 0.4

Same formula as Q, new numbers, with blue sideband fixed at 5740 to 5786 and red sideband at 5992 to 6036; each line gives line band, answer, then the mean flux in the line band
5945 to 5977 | -0.013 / 10.7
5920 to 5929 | 0.017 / 10.4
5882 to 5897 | 0.138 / 9.39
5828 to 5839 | -0.017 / 10.9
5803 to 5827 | -0.044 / 11.2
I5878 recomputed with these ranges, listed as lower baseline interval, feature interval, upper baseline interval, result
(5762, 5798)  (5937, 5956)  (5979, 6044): -0.10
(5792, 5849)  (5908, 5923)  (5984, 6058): 0.32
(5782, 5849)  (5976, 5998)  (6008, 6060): 0.50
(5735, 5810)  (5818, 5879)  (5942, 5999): -0.47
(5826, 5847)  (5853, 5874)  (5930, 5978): -0.14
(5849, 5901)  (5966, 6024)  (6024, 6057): 1.86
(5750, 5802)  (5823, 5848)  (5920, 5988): -0.23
